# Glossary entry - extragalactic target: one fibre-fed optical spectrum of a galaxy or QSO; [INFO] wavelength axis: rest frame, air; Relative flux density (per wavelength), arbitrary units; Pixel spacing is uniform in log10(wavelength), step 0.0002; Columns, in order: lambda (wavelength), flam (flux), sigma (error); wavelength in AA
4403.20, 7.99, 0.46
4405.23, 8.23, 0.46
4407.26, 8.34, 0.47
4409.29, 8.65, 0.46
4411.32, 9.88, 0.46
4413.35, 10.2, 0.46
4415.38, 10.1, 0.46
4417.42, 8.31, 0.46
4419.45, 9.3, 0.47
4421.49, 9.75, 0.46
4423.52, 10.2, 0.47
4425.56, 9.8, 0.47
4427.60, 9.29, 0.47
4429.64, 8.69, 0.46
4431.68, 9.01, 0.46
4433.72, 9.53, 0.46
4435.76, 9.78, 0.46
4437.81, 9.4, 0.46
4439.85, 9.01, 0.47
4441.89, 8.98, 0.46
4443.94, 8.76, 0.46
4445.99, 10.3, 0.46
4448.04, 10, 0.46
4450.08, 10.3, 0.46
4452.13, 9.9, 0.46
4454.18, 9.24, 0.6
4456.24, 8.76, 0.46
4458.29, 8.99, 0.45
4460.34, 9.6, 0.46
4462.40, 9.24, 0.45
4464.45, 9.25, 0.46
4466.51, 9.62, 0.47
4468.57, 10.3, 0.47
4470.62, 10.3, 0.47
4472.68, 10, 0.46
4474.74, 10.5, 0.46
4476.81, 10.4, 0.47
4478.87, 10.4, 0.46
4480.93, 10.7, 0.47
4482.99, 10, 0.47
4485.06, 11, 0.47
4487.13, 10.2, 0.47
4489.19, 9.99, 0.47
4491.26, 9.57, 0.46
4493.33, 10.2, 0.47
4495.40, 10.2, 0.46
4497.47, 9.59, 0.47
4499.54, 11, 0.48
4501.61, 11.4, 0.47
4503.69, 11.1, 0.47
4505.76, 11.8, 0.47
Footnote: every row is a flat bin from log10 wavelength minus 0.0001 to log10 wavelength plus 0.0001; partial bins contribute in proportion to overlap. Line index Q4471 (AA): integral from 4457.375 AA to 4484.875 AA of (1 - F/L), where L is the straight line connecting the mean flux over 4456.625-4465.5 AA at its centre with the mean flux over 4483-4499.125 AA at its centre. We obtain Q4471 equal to -1.3 AA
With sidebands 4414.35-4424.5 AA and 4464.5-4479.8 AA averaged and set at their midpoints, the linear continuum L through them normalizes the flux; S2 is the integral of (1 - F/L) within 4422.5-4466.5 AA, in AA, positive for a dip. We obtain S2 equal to 1.7 AA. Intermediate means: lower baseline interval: 9.53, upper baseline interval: 10.2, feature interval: 9.44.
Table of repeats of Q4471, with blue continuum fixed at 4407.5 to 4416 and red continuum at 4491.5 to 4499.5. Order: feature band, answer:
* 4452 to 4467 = 0.88 AA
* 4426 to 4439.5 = 0.57 AA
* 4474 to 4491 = -0.61 AA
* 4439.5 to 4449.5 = 0.30 AA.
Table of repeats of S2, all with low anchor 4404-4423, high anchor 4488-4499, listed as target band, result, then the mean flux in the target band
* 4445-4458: -0.19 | 9.71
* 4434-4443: 0.13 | 9.31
